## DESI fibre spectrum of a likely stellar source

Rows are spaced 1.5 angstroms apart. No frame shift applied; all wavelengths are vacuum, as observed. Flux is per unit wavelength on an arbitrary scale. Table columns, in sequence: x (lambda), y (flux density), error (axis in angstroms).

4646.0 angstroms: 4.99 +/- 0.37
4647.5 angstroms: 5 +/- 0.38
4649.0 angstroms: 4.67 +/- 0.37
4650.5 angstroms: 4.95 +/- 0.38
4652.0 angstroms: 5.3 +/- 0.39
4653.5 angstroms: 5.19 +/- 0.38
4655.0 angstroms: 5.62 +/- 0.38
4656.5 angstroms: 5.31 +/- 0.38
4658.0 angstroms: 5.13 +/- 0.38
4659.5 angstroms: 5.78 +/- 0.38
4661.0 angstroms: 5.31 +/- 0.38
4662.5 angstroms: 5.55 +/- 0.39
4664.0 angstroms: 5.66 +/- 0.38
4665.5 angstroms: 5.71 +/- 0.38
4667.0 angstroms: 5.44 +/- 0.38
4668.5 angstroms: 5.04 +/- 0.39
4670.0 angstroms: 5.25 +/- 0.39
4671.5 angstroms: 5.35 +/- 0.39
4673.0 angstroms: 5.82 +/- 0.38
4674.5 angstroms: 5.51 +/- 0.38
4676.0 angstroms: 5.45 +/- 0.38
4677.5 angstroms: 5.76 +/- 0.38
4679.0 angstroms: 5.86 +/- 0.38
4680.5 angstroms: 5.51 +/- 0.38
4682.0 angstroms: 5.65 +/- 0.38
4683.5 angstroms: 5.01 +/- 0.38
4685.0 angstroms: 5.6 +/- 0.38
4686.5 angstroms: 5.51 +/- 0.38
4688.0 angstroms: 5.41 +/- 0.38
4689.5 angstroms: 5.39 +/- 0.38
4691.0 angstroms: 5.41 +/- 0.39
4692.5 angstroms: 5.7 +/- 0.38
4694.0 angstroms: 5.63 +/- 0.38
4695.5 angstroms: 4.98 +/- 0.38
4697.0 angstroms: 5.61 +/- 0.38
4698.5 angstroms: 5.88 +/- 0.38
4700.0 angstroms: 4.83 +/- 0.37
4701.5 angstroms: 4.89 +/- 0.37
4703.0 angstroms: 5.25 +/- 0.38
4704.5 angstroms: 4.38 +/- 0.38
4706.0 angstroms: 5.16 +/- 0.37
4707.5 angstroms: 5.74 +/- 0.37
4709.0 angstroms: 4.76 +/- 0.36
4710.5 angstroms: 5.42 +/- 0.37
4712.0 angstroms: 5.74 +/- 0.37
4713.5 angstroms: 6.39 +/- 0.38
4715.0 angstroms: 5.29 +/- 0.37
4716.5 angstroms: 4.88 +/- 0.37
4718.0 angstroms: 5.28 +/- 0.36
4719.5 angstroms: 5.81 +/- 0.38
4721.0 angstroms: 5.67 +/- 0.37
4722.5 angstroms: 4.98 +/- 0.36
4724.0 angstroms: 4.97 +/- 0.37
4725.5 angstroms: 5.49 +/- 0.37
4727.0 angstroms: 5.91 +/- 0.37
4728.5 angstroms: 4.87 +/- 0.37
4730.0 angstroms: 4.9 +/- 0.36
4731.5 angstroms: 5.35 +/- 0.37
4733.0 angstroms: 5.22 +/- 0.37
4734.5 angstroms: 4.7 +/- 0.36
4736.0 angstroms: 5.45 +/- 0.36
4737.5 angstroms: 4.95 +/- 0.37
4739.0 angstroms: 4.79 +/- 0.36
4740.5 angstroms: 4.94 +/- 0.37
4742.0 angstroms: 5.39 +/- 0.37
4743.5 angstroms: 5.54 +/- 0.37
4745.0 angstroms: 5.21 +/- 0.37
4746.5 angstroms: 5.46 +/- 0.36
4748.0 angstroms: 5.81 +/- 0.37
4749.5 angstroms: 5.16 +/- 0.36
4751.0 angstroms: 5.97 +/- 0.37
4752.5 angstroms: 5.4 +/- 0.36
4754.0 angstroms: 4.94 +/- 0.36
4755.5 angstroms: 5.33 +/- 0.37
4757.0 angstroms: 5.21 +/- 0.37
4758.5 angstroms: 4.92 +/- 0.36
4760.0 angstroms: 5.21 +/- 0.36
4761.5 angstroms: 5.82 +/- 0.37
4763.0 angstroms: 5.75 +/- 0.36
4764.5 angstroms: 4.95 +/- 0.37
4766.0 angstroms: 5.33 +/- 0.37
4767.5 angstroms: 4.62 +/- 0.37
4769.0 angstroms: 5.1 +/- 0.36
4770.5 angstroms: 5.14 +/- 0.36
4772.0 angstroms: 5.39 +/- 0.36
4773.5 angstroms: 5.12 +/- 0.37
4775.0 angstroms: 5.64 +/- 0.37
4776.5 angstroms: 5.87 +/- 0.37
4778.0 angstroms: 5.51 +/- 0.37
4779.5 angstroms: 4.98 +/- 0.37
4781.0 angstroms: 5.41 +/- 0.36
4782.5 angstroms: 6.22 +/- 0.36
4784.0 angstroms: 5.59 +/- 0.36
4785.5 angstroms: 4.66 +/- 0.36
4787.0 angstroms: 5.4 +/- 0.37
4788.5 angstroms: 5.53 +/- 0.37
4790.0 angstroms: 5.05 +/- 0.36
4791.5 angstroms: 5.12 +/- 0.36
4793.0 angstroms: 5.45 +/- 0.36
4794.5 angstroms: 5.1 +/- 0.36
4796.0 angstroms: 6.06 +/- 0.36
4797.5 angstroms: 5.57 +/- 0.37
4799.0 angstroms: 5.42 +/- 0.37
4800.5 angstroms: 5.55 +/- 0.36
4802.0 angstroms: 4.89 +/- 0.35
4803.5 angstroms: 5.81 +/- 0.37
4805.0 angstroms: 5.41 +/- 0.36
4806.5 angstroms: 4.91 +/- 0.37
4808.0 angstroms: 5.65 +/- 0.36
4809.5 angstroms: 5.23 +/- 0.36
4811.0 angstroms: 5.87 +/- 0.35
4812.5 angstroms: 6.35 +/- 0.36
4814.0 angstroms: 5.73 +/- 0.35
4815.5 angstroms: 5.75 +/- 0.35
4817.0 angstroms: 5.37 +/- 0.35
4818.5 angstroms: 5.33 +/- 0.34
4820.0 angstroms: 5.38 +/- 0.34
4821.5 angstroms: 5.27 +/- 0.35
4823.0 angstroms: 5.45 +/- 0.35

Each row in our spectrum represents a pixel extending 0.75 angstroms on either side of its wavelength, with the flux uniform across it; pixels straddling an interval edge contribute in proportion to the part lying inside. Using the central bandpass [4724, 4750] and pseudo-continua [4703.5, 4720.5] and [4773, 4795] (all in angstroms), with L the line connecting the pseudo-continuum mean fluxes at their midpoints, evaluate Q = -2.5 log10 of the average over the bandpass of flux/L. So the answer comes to 0.03 mag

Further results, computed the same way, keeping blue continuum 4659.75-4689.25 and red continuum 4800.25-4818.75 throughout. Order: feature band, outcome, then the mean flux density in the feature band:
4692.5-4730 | 0.04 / 5.32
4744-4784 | 0.03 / 5.37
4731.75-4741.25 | 0.10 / 5.03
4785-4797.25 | 0.04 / 5.32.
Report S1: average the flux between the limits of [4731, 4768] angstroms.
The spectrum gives 5.26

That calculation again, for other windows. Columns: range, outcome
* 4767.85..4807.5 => 5.37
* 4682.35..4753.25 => 5.32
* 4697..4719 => 5.3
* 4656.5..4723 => 5.42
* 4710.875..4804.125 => 5.34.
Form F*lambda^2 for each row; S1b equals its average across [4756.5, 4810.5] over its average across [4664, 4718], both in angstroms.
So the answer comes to 1.0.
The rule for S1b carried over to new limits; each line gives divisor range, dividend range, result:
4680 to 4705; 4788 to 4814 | 1.07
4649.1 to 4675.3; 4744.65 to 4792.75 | 1.04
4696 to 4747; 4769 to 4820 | 1.07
